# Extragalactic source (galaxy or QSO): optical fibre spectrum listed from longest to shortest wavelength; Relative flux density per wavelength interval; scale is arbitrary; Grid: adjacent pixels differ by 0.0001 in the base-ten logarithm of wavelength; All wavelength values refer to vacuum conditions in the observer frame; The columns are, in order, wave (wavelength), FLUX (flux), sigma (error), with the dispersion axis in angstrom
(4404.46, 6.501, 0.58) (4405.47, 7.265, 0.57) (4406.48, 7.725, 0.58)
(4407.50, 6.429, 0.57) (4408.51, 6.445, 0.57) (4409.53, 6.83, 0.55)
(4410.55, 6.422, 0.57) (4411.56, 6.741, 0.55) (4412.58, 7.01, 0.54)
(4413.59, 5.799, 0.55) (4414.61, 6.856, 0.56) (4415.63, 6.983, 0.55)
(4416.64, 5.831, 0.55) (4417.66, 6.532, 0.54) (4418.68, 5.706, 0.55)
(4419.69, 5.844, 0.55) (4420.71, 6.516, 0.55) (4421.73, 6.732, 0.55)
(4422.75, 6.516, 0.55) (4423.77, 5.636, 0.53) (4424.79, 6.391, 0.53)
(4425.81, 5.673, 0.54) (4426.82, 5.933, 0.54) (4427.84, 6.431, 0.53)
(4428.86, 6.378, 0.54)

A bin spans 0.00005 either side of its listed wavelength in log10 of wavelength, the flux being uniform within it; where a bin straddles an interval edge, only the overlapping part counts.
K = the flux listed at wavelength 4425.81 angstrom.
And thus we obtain 5.673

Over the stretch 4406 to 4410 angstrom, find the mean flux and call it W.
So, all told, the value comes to 6.84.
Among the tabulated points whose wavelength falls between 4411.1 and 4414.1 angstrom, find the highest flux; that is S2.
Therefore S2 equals 7.01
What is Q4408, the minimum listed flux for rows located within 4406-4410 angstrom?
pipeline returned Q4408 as 6.429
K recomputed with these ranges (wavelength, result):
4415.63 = 6.983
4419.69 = 5.844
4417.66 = 6.532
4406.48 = 7.725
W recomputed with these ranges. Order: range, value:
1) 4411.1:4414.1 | 6.51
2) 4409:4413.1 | 6.74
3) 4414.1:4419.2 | 6.38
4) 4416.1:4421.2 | 6.1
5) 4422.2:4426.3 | 6.05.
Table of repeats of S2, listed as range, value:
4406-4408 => 7.725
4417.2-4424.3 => 6.732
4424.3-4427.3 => 6.391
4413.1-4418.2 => 6.983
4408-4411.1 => 6.83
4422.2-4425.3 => 6.516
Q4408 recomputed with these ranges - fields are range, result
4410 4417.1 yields 5.799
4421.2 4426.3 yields 5.636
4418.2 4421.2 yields 5.706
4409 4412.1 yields 6.422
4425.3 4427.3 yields 5.673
